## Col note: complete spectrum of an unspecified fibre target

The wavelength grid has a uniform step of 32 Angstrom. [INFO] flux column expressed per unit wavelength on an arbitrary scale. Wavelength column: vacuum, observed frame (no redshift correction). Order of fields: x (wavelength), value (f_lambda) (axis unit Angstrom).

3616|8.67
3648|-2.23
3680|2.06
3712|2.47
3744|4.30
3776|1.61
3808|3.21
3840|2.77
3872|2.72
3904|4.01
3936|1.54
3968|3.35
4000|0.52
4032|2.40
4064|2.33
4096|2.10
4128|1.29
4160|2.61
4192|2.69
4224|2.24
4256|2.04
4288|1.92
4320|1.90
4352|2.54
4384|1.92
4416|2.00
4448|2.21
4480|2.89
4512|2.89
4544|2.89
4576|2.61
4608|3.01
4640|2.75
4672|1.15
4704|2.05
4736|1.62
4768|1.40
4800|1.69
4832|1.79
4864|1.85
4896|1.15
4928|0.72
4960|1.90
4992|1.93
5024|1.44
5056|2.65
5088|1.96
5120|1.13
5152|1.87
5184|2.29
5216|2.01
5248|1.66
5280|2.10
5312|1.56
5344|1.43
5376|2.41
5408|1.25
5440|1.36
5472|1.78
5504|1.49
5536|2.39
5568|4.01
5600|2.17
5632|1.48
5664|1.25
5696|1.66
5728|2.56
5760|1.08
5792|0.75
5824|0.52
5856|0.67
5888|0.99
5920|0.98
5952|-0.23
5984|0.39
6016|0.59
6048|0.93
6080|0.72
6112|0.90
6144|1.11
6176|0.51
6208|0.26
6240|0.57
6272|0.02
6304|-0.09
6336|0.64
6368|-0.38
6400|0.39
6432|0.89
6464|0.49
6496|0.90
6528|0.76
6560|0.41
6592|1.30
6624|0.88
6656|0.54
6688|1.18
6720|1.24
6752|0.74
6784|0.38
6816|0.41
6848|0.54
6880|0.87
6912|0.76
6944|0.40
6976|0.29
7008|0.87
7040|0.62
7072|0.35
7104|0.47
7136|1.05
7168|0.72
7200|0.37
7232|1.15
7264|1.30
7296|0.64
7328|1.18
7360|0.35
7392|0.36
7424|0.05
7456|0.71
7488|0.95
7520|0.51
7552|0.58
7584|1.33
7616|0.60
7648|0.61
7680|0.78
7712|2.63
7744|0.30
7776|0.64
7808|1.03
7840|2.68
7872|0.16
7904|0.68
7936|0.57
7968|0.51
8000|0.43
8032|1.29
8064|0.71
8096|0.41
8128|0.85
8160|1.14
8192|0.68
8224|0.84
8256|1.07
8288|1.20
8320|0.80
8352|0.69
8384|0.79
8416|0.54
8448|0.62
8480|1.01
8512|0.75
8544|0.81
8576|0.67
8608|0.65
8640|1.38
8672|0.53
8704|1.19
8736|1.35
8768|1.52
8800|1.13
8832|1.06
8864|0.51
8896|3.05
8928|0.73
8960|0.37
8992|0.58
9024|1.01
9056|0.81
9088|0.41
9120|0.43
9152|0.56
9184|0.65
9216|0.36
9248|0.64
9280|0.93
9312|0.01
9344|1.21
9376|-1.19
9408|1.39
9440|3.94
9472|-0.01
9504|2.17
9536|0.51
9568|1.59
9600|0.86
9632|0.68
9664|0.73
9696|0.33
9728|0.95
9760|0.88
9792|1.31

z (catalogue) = 1.11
